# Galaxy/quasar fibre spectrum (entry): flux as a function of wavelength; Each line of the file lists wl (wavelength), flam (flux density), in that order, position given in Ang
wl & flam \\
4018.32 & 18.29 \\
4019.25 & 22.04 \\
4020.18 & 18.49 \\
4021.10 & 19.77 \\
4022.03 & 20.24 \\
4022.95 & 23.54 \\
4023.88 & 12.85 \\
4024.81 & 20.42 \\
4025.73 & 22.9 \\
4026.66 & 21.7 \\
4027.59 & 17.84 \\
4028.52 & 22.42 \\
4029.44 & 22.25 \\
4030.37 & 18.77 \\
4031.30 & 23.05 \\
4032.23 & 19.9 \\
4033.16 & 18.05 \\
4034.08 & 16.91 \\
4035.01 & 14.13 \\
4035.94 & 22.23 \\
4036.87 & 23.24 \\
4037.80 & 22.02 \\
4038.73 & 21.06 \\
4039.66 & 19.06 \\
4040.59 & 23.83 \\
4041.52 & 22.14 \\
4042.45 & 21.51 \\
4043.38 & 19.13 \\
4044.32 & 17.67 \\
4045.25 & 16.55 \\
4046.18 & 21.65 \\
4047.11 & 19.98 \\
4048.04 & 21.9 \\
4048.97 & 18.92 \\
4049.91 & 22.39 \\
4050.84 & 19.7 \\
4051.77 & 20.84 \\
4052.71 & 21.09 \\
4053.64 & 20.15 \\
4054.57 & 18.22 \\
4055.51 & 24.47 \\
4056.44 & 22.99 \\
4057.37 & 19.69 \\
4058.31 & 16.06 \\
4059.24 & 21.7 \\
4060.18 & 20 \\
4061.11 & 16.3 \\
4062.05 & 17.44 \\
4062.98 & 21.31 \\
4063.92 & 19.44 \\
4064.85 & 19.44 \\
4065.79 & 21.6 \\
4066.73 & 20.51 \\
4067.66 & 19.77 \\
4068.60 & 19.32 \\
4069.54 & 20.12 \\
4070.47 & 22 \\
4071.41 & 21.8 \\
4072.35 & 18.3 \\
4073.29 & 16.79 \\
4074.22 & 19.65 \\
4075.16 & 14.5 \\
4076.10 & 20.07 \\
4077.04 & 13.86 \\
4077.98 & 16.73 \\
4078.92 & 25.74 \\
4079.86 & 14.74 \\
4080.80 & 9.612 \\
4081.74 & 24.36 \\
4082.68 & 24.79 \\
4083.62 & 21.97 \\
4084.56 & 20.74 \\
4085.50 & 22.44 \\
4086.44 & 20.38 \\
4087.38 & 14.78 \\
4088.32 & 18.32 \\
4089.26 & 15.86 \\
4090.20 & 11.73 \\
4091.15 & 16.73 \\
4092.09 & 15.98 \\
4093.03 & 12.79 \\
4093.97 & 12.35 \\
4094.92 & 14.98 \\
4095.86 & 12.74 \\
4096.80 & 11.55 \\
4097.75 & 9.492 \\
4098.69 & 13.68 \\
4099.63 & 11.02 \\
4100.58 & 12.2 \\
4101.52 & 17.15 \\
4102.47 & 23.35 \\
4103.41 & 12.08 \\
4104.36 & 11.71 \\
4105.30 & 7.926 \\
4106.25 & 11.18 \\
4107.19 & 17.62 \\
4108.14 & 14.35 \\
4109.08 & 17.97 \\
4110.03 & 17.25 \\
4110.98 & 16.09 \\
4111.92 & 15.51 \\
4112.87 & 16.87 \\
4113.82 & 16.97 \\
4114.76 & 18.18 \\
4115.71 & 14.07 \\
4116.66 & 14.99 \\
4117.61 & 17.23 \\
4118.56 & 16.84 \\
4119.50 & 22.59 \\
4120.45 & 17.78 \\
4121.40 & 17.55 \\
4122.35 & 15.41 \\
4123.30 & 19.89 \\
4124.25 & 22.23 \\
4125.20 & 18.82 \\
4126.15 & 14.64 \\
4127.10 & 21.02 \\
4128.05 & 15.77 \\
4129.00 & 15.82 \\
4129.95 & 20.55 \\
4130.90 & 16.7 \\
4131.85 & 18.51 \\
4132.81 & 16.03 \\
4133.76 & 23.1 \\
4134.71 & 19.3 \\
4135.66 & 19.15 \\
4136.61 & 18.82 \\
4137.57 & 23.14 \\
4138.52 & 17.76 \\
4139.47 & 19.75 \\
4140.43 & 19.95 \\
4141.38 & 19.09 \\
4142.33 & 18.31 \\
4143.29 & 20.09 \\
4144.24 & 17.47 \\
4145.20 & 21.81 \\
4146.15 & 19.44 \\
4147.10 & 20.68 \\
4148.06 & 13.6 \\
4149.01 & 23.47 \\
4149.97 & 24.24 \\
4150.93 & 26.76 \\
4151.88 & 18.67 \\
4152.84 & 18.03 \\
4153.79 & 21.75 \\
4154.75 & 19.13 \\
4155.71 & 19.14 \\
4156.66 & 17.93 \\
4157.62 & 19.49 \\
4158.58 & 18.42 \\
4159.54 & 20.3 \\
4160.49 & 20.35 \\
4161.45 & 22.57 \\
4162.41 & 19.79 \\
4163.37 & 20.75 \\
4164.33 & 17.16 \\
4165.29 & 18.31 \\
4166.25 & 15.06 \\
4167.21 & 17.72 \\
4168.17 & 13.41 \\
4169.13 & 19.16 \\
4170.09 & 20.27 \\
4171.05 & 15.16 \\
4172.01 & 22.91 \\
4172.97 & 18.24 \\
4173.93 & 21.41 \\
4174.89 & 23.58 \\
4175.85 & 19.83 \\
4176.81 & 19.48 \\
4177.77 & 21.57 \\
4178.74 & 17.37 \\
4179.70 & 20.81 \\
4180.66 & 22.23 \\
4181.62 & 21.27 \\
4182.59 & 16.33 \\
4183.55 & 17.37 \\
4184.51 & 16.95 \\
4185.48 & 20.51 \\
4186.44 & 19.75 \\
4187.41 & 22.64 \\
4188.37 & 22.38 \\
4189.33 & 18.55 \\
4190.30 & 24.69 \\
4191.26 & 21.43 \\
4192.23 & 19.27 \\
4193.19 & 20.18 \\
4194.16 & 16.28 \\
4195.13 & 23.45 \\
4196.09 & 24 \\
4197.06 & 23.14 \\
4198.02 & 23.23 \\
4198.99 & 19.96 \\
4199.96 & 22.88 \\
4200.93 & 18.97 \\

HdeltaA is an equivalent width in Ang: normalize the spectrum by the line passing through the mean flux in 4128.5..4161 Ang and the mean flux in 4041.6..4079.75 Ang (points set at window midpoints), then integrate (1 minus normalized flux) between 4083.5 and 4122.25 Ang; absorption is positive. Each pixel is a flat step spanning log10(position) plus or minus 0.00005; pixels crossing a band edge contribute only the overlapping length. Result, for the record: 7.9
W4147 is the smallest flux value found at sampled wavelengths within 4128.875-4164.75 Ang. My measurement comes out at 13.6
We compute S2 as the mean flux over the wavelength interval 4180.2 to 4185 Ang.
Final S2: 18.8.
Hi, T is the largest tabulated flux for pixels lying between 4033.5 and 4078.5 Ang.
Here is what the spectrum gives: 24.47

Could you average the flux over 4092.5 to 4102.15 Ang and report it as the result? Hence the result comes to 13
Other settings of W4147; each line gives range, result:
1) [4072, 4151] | 7.926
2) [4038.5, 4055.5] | 16.55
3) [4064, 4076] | 14.5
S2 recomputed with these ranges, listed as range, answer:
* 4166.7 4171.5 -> 17.1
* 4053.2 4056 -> 21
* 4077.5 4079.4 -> 21.1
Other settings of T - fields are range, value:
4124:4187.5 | 26.76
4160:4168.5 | 22.57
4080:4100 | 24.79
